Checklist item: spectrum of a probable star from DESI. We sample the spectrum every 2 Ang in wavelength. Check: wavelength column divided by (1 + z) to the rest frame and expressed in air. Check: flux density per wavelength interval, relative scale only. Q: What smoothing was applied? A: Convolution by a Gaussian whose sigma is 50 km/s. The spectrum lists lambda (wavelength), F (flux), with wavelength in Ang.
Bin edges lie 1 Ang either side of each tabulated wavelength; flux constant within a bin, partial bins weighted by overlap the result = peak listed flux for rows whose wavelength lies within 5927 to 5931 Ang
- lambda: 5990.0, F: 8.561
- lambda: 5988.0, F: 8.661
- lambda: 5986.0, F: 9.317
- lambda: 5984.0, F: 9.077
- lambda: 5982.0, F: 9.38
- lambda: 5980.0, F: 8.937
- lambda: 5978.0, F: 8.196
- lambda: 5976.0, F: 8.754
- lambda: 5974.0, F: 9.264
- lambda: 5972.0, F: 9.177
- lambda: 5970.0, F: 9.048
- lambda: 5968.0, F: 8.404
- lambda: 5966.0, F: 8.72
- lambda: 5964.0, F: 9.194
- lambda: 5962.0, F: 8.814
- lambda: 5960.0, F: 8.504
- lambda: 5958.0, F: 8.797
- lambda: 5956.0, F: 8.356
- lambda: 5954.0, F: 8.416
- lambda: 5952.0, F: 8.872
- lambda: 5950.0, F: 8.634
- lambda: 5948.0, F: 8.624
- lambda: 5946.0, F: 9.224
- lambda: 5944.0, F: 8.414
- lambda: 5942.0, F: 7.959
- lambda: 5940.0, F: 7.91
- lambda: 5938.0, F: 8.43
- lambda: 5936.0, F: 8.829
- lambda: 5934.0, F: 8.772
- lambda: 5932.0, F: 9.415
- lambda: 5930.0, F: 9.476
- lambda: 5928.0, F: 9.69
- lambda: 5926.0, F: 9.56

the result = 9.69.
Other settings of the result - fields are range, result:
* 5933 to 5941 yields 8.829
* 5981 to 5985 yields 9.38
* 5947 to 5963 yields 8.872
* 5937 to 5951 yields 9.224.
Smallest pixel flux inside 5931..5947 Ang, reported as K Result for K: 7.91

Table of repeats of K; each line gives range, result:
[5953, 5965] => 8.356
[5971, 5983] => 8.196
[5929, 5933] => 9.415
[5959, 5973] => 8.404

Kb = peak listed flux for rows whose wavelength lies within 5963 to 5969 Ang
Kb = 9.194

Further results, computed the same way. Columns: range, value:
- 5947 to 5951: 8.634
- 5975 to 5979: 8.754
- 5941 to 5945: 8.414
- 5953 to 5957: 8.416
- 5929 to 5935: 9.476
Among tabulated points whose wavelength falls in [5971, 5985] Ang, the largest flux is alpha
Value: 9.38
